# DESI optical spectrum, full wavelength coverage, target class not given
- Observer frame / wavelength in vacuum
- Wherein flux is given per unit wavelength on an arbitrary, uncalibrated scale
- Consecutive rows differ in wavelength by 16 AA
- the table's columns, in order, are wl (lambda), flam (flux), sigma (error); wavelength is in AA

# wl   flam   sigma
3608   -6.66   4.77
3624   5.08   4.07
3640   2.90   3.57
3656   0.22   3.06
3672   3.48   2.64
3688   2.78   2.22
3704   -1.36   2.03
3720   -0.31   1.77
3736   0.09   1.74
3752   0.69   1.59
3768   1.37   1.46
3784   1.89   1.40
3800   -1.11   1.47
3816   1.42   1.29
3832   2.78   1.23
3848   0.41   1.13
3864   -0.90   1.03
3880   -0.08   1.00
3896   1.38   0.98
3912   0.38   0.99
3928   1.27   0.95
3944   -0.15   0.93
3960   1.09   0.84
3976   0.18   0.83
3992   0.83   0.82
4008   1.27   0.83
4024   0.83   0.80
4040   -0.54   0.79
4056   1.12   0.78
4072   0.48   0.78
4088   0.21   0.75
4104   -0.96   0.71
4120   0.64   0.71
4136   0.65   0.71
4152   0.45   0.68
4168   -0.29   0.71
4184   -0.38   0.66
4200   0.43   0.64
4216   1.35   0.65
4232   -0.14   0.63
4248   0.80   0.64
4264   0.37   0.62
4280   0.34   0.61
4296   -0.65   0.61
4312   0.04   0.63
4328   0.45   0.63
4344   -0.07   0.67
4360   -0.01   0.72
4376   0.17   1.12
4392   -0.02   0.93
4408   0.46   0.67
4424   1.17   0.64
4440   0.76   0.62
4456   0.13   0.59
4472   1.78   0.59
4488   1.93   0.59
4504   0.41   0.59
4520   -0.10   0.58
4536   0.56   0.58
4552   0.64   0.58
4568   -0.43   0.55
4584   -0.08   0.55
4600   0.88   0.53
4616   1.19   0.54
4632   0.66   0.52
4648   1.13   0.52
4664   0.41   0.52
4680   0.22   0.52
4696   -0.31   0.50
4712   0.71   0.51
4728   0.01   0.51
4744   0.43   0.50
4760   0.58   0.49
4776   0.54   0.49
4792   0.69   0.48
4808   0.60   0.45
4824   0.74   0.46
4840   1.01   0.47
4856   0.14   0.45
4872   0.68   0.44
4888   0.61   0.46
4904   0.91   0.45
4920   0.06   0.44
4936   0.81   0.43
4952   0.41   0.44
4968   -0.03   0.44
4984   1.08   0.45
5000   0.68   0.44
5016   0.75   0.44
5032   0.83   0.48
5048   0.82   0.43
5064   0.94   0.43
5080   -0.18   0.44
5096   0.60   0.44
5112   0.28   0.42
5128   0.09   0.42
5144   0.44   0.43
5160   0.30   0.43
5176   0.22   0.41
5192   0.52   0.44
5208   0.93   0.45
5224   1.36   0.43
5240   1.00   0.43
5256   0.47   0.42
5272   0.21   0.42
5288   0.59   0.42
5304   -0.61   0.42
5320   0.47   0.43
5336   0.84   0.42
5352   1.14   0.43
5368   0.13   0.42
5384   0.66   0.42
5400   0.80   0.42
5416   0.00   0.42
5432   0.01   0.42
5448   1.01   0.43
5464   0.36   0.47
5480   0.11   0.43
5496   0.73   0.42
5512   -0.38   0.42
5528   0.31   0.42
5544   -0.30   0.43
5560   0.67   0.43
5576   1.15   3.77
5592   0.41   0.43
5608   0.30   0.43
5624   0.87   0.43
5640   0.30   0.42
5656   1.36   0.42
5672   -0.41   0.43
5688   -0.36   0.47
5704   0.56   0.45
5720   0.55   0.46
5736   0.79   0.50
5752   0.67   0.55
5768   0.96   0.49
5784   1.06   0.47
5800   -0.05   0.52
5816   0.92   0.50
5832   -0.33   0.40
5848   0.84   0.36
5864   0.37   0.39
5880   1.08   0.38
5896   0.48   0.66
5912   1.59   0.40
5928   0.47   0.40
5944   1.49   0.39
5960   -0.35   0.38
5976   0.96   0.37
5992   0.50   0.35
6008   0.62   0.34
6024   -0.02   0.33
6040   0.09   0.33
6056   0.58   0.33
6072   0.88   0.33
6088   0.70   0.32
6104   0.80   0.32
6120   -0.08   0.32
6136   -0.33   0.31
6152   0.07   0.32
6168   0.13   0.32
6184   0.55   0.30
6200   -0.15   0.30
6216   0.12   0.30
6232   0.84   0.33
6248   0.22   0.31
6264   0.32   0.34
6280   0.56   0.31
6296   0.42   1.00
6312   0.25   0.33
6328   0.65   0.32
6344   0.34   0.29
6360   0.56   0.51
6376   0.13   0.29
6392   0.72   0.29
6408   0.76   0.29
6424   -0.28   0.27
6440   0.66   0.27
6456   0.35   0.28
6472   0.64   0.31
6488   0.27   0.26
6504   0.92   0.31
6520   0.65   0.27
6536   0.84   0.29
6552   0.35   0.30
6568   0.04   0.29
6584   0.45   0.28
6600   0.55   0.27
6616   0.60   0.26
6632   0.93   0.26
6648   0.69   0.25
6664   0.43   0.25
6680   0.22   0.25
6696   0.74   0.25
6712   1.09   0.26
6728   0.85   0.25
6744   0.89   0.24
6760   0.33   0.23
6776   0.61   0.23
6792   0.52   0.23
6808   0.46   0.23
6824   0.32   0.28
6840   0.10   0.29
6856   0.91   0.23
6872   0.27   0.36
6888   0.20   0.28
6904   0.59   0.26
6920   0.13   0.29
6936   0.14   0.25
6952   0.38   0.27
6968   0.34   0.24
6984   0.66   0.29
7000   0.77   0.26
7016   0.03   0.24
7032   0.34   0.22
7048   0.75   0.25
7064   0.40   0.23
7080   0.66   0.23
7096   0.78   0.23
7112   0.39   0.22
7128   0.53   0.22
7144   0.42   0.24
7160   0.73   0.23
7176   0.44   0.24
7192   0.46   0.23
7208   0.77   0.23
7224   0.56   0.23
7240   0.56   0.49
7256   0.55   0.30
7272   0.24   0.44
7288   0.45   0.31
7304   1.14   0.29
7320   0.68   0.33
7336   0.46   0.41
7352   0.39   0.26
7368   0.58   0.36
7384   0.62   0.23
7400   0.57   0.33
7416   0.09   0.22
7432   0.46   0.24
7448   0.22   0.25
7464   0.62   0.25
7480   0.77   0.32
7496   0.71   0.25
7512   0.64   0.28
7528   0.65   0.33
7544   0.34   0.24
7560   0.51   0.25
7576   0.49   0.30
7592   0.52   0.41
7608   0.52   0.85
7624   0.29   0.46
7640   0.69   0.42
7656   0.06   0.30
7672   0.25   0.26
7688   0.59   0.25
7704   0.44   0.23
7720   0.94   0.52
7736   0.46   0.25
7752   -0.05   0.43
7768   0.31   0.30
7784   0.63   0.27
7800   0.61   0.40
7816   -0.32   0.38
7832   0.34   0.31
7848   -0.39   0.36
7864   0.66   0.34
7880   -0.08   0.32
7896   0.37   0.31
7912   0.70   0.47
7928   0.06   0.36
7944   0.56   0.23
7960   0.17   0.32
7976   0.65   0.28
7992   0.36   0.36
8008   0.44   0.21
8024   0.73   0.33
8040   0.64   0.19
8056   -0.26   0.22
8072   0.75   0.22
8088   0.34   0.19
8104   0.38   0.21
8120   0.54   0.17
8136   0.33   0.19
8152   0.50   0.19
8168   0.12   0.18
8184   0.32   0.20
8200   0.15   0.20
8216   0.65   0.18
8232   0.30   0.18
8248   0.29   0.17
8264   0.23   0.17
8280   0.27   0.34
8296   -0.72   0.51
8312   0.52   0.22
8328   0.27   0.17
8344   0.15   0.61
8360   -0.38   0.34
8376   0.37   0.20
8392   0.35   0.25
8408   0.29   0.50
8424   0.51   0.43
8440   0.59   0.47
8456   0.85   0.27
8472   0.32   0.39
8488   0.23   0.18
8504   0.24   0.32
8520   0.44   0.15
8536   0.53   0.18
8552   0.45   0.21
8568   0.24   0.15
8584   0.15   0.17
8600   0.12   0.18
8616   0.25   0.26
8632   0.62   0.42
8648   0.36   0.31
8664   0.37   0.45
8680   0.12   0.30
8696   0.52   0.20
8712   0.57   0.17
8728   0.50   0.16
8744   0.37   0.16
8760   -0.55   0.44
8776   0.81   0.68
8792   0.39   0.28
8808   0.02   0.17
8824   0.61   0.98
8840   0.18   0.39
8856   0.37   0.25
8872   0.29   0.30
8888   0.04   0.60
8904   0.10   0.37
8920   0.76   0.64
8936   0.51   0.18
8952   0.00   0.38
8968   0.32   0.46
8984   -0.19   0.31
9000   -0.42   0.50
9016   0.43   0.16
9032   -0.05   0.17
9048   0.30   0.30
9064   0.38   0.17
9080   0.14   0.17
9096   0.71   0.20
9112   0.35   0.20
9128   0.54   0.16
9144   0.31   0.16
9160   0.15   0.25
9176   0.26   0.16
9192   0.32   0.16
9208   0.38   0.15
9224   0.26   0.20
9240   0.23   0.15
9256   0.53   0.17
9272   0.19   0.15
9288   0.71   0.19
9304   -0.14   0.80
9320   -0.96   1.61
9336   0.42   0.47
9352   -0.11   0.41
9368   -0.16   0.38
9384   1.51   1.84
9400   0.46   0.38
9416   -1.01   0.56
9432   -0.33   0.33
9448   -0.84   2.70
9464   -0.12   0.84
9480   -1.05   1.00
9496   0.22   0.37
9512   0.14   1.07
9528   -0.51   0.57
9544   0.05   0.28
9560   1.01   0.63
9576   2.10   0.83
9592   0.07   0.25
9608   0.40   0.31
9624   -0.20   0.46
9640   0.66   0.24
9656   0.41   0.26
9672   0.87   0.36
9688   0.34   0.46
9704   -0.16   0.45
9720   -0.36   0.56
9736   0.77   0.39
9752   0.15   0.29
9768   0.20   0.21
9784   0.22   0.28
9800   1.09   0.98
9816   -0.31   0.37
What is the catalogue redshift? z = 0.744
